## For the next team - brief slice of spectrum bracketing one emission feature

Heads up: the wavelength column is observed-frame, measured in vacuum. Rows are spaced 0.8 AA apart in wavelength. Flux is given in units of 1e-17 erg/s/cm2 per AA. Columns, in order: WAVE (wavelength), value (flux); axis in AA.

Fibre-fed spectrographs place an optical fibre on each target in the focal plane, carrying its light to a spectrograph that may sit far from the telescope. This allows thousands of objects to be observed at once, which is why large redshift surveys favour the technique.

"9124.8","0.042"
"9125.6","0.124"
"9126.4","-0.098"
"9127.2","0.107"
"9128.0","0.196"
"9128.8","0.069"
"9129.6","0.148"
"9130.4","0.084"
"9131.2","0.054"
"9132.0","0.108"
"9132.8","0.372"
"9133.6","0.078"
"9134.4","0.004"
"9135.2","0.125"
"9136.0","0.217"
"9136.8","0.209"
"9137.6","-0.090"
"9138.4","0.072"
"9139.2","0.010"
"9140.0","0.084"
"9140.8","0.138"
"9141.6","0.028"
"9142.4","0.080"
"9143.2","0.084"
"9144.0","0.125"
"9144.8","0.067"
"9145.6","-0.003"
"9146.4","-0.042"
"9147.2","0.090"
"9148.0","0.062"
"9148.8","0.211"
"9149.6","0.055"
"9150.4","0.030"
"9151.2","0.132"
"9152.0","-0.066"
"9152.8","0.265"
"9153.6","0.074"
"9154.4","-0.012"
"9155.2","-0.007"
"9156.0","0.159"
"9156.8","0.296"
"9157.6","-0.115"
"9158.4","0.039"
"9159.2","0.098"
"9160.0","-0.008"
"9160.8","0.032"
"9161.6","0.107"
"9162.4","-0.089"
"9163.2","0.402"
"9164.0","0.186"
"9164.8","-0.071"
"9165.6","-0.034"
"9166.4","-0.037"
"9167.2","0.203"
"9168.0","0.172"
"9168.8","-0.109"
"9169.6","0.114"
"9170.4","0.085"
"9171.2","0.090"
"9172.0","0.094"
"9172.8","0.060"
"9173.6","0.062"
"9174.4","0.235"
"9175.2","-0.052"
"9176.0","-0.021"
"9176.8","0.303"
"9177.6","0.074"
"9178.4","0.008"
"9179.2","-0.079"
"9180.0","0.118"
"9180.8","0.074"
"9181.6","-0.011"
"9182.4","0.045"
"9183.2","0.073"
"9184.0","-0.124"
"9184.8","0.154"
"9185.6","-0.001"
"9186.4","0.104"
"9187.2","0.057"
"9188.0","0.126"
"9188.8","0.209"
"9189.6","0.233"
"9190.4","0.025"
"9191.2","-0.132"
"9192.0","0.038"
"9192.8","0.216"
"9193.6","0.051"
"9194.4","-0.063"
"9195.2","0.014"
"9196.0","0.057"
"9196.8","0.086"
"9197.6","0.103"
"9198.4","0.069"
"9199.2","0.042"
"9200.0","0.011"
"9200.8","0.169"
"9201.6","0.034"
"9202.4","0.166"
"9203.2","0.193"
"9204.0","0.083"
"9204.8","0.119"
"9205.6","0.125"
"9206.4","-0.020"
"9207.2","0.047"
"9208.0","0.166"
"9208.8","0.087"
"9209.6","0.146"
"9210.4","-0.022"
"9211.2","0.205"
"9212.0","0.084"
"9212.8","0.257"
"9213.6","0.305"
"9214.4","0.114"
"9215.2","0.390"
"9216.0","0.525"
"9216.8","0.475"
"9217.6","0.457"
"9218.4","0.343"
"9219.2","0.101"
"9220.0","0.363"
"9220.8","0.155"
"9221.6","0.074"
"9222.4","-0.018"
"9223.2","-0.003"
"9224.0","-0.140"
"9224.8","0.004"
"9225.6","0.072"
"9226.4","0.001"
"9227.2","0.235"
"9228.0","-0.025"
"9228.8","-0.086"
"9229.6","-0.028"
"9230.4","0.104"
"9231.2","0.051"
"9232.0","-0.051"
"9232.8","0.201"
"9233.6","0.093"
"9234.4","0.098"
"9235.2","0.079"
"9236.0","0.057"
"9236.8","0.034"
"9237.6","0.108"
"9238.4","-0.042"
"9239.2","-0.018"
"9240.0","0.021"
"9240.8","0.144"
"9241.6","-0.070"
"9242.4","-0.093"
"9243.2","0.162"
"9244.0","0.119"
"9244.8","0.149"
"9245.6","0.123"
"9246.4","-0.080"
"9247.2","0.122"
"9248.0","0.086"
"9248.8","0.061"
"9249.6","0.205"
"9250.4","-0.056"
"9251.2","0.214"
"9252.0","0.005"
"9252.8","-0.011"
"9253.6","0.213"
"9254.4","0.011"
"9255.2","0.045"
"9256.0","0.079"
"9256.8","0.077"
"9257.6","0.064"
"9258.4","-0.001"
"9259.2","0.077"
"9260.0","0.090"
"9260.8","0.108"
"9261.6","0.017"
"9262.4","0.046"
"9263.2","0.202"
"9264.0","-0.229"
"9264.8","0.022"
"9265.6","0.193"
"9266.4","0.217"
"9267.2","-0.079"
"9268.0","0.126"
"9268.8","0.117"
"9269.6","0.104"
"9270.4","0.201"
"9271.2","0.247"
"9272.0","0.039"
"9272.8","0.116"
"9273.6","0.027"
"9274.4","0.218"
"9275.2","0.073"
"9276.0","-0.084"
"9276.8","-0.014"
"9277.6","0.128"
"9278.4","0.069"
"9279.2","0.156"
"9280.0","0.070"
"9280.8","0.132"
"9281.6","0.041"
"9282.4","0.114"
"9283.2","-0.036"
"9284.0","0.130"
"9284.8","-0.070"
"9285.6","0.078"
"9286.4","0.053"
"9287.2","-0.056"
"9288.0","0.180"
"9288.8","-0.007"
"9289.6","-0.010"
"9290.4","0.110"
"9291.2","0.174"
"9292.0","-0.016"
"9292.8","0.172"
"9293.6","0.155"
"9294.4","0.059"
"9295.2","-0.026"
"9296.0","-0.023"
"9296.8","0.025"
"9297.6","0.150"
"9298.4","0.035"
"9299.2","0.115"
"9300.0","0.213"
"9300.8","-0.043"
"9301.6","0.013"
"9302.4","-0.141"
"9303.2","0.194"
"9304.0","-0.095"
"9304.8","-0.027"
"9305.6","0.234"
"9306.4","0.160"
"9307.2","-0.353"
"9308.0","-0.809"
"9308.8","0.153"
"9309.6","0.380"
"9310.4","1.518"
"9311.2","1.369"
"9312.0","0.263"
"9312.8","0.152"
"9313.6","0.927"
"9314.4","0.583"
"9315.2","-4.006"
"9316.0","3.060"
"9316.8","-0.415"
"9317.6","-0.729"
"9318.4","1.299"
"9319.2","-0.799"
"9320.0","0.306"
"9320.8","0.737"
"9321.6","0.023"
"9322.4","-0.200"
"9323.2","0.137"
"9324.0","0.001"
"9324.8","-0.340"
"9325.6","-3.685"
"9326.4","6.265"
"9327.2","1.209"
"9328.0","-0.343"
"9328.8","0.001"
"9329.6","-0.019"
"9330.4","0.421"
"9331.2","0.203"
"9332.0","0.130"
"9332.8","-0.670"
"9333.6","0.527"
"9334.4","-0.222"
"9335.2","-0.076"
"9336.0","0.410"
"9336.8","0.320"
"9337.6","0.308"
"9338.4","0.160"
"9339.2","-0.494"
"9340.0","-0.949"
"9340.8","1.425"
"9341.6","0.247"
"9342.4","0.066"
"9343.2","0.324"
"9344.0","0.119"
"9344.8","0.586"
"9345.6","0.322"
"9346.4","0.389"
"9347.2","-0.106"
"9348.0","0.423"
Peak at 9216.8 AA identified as H-gamma 4340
